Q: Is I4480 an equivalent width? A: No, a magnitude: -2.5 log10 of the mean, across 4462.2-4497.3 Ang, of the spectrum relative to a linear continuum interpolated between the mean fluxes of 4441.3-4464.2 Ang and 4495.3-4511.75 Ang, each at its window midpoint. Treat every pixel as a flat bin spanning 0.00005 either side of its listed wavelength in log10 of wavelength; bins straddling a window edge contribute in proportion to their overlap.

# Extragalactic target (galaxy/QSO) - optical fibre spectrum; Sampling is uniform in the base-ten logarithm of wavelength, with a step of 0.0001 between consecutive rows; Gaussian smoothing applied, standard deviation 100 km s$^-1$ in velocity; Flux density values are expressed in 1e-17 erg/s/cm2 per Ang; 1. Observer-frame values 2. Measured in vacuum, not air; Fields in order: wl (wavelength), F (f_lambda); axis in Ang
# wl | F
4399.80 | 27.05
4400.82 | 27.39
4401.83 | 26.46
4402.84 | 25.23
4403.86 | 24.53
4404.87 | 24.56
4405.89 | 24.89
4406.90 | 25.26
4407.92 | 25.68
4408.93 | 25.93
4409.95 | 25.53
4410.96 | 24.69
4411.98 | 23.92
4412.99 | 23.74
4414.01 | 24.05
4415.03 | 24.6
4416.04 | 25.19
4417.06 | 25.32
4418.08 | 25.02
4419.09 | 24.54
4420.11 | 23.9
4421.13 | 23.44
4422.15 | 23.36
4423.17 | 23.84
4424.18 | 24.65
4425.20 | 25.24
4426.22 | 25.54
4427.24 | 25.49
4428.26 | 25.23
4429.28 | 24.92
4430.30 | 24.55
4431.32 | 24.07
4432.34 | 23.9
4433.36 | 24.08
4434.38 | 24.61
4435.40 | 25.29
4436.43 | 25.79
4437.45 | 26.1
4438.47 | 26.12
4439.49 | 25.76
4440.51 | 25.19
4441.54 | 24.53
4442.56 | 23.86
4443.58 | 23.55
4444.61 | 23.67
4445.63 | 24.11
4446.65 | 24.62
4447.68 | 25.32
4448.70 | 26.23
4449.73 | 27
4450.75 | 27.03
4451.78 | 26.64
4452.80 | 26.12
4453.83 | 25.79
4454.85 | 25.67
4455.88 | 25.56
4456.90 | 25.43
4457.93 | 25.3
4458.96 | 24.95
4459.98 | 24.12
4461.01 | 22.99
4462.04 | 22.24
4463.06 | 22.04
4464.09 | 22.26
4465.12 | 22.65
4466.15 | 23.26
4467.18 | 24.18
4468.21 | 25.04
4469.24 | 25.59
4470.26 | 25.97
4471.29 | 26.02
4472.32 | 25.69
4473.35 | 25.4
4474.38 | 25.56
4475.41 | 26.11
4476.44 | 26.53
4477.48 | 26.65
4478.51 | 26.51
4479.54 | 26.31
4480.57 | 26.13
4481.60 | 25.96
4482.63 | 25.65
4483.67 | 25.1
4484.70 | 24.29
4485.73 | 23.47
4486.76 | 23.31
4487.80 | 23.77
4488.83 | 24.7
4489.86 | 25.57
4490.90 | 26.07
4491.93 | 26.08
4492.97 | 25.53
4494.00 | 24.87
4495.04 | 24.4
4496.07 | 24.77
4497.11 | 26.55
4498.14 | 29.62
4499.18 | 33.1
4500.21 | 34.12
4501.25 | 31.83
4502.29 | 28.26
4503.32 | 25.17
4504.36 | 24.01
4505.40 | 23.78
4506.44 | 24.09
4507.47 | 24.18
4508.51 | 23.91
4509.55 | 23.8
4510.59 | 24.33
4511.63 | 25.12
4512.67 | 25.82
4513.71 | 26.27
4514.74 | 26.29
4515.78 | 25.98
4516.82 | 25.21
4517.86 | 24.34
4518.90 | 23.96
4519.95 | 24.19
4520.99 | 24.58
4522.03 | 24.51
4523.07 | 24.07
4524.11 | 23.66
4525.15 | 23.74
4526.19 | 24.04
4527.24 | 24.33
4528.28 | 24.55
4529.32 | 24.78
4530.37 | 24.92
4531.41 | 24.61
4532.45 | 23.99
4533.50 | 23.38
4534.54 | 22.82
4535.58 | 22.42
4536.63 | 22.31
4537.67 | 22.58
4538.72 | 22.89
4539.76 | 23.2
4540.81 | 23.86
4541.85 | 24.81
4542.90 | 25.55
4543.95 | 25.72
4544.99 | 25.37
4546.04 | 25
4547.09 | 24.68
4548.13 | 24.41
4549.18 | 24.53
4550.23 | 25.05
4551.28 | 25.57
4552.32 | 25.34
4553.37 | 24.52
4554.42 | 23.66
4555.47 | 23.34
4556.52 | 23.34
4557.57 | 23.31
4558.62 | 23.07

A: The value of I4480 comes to 0.03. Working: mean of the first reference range 24.8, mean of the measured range 25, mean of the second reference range 26.7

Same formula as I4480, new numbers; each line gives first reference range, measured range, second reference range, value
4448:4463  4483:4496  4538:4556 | 0.01 mag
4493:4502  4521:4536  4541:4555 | 0.10 mag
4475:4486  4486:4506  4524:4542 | -0.06 mag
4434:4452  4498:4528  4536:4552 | -0.04 mag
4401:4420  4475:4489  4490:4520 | 0.02 mag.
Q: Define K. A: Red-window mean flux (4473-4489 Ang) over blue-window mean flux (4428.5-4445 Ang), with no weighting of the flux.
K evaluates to 1.02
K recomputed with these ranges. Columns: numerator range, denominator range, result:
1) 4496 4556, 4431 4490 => 1.00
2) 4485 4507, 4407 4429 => 1.06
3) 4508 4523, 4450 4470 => 1.01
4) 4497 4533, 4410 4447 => 1.04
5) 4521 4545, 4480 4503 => 0.91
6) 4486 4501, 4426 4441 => 1.06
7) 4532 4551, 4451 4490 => 0.96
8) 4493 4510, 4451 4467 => 1.09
